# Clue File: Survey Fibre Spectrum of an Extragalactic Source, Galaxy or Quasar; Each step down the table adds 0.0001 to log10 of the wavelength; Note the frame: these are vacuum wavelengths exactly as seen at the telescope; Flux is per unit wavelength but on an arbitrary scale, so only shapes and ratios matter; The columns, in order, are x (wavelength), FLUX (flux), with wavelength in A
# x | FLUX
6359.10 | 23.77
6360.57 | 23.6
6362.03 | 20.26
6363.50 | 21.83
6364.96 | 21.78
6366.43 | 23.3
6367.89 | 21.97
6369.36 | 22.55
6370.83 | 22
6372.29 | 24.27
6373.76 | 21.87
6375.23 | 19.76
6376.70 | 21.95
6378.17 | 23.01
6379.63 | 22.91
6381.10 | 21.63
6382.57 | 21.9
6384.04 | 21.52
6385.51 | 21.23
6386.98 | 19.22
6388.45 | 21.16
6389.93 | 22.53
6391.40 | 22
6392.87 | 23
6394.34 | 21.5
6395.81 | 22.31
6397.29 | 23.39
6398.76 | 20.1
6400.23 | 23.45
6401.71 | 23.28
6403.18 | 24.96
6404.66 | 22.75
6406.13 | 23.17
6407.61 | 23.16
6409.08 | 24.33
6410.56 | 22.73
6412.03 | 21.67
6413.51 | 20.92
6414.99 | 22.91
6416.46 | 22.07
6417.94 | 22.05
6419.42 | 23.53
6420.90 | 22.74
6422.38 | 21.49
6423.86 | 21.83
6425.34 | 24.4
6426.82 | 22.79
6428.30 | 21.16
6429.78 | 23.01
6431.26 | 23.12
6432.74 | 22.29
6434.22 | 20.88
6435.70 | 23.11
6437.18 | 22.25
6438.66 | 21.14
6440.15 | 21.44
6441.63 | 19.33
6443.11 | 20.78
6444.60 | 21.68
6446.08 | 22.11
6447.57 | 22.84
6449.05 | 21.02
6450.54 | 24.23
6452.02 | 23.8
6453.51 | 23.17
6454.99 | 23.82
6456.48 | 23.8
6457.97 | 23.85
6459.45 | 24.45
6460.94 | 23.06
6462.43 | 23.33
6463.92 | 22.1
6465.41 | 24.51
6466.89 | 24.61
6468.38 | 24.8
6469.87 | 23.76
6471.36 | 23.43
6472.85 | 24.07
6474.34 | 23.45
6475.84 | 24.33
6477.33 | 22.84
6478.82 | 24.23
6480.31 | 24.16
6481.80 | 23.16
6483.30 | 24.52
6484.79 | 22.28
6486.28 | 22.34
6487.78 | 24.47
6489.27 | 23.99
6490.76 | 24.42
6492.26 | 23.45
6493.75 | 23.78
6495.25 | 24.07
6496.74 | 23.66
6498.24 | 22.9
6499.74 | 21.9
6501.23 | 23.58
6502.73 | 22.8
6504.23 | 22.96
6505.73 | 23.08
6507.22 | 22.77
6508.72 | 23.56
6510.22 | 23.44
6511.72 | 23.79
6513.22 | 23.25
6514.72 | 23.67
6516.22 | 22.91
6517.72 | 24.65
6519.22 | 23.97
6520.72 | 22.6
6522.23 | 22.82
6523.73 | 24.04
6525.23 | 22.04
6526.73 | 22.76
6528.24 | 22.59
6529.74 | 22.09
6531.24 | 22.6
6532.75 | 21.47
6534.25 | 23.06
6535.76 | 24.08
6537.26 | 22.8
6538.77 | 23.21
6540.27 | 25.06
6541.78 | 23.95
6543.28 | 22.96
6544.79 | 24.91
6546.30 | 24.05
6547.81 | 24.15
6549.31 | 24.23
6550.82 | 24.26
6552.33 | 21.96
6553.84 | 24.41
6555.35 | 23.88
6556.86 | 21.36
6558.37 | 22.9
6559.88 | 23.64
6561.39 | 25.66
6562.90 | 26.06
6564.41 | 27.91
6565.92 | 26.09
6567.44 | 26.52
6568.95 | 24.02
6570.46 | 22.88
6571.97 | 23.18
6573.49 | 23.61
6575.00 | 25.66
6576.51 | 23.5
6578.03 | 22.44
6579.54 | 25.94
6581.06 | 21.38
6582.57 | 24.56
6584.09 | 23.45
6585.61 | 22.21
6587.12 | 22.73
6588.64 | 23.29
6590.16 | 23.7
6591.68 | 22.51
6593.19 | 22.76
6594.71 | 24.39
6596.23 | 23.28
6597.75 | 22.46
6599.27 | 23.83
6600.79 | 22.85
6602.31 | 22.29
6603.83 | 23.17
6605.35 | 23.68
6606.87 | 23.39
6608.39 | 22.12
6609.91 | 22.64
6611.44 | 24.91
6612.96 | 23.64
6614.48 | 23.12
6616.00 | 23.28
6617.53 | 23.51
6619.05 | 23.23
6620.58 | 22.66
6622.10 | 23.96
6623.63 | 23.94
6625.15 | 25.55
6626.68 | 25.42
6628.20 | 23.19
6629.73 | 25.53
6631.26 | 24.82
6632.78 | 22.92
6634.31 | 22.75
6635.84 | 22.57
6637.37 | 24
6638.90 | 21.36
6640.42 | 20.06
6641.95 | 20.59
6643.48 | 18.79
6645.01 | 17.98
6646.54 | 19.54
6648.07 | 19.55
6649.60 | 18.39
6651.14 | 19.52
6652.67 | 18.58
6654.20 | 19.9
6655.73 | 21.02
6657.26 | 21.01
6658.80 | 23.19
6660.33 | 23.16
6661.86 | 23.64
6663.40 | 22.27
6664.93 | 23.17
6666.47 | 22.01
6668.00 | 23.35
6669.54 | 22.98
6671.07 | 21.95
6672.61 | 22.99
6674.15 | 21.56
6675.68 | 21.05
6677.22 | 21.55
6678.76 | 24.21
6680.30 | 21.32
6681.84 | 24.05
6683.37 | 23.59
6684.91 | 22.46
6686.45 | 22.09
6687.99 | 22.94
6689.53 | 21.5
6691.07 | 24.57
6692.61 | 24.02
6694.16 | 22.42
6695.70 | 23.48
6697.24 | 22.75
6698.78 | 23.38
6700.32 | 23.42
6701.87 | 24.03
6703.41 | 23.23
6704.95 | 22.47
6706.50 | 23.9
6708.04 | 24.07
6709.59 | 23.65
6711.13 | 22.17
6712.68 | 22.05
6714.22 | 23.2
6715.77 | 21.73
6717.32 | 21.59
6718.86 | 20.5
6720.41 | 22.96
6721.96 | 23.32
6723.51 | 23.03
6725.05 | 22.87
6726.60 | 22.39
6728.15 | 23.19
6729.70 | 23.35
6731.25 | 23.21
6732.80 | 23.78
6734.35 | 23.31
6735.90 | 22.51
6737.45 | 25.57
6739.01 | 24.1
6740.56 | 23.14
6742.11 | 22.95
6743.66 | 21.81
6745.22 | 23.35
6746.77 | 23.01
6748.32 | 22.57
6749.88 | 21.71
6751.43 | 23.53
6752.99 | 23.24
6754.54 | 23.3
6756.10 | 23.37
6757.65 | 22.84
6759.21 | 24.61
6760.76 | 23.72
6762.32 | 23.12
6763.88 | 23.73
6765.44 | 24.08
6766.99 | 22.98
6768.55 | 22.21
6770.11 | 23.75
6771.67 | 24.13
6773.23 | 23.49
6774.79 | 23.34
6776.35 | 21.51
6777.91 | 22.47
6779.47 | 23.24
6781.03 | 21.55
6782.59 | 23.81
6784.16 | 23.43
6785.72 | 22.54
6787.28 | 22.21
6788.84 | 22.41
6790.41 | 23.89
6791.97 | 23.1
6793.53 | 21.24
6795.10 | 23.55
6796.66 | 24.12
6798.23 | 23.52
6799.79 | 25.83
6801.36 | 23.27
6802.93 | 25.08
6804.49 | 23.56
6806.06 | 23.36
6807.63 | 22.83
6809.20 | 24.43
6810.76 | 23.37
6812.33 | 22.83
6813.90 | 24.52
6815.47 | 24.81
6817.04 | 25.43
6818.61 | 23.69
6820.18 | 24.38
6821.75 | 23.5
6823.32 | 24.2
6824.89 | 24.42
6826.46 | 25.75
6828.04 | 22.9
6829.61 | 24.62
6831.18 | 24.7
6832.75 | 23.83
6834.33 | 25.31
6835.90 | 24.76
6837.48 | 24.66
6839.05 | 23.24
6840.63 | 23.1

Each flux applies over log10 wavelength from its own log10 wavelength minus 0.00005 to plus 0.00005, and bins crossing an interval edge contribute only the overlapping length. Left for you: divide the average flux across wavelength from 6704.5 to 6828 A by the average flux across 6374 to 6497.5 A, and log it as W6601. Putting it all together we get 1.02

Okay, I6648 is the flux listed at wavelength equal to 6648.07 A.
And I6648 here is 19.55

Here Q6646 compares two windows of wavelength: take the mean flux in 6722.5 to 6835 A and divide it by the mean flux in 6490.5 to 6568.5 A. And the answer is 0.99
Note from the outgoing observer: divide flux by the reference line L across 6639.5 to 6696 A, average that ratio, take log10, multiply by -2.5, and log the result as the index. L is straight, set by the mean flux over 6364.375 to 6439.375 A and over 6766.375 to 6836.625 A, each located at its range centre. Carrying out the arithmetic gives 0.07 mag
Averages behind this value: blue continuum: 22.3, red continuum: 23.6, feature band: 21.7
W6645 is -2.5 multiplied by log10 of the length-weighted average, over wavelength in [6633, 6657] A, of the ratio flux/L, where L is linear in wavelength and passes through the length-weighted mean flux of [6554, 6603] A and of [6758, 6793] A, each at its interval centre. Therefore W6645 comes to 0.158 mag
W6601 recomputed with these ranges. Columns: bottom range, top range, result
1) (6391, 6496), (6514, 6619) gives 1.03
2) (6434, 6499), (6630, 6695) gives 0.95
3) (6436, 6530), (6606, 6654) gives 0.96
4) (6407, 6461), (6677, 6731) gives 1.02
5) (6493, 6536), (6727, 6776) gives 1.01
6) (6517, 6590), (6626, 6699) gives 0.93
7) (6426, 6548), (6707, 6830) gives 1.01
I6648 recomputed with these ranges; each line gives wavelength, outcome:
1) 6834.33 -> 25.31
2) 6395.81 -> 22.31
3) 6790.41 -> 23.89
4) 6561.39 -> 25.66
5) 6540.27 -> 25.06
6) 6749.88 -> 21.71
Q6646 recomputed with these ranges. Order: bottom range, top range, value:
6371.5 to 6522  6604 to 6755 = 0.99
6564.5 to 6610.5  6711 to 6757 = 0.97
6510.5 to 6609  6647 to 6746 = 0.96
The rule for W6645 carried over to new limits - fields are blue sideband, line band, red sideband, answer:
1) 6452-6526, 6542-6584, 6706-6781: -0.03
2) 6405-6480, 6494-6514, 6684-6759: -0.02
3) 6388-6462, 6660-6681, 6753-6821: 0.03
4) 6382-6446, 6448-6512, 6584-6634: -0.04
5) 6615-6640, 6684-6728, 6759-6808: 0.03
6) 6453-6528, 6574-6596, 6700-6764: -0.01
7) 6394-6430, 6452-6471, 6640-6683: -0.07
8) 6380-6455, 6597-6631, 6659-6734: -0.04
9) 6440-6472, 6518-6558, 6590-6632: 0.00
